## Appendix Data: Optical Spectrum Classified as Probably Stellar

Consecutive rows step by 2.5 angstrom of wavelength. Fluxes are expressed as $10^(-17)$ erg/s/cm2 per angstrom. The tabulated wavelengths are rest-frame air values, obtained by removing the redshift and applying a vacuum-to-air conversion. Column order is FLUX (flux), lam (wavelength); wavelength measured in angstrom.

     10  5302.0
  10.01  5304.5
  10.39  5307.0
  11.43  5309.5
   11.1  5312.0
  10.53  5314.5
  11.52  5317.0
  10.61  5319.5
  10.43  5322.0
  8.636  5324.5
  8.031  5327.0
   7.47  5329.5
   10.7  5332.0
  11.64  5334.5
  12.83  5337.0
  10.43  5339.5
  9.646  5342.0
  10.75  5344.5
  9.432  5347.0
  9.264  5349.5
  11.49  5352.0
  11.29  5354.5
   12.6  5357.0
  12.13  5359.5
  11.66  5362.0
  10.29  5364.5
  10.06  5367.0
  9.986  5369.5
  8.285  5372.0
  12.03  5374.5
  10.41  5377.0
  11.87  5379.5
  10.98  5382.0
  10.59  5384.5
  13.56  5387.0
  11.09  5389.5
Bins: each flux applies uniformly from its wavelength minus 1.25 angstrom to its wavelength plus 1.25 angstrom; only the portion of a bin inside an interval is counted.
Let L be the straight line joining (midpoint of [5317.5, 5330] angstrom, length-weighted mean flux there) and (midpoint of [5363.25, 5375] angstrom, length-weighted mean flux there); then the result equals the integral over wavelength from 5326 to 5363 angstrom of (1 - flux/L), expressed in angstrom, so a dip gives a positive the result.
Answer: -3.9 angstrom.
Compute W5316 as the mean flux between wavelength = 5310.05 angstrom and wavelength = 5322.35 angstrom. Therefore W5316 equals 10.9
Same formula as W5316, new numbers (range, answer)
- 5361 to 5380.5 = 10.5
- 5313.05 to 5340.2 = 10.3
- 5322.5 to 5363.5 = 10.5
